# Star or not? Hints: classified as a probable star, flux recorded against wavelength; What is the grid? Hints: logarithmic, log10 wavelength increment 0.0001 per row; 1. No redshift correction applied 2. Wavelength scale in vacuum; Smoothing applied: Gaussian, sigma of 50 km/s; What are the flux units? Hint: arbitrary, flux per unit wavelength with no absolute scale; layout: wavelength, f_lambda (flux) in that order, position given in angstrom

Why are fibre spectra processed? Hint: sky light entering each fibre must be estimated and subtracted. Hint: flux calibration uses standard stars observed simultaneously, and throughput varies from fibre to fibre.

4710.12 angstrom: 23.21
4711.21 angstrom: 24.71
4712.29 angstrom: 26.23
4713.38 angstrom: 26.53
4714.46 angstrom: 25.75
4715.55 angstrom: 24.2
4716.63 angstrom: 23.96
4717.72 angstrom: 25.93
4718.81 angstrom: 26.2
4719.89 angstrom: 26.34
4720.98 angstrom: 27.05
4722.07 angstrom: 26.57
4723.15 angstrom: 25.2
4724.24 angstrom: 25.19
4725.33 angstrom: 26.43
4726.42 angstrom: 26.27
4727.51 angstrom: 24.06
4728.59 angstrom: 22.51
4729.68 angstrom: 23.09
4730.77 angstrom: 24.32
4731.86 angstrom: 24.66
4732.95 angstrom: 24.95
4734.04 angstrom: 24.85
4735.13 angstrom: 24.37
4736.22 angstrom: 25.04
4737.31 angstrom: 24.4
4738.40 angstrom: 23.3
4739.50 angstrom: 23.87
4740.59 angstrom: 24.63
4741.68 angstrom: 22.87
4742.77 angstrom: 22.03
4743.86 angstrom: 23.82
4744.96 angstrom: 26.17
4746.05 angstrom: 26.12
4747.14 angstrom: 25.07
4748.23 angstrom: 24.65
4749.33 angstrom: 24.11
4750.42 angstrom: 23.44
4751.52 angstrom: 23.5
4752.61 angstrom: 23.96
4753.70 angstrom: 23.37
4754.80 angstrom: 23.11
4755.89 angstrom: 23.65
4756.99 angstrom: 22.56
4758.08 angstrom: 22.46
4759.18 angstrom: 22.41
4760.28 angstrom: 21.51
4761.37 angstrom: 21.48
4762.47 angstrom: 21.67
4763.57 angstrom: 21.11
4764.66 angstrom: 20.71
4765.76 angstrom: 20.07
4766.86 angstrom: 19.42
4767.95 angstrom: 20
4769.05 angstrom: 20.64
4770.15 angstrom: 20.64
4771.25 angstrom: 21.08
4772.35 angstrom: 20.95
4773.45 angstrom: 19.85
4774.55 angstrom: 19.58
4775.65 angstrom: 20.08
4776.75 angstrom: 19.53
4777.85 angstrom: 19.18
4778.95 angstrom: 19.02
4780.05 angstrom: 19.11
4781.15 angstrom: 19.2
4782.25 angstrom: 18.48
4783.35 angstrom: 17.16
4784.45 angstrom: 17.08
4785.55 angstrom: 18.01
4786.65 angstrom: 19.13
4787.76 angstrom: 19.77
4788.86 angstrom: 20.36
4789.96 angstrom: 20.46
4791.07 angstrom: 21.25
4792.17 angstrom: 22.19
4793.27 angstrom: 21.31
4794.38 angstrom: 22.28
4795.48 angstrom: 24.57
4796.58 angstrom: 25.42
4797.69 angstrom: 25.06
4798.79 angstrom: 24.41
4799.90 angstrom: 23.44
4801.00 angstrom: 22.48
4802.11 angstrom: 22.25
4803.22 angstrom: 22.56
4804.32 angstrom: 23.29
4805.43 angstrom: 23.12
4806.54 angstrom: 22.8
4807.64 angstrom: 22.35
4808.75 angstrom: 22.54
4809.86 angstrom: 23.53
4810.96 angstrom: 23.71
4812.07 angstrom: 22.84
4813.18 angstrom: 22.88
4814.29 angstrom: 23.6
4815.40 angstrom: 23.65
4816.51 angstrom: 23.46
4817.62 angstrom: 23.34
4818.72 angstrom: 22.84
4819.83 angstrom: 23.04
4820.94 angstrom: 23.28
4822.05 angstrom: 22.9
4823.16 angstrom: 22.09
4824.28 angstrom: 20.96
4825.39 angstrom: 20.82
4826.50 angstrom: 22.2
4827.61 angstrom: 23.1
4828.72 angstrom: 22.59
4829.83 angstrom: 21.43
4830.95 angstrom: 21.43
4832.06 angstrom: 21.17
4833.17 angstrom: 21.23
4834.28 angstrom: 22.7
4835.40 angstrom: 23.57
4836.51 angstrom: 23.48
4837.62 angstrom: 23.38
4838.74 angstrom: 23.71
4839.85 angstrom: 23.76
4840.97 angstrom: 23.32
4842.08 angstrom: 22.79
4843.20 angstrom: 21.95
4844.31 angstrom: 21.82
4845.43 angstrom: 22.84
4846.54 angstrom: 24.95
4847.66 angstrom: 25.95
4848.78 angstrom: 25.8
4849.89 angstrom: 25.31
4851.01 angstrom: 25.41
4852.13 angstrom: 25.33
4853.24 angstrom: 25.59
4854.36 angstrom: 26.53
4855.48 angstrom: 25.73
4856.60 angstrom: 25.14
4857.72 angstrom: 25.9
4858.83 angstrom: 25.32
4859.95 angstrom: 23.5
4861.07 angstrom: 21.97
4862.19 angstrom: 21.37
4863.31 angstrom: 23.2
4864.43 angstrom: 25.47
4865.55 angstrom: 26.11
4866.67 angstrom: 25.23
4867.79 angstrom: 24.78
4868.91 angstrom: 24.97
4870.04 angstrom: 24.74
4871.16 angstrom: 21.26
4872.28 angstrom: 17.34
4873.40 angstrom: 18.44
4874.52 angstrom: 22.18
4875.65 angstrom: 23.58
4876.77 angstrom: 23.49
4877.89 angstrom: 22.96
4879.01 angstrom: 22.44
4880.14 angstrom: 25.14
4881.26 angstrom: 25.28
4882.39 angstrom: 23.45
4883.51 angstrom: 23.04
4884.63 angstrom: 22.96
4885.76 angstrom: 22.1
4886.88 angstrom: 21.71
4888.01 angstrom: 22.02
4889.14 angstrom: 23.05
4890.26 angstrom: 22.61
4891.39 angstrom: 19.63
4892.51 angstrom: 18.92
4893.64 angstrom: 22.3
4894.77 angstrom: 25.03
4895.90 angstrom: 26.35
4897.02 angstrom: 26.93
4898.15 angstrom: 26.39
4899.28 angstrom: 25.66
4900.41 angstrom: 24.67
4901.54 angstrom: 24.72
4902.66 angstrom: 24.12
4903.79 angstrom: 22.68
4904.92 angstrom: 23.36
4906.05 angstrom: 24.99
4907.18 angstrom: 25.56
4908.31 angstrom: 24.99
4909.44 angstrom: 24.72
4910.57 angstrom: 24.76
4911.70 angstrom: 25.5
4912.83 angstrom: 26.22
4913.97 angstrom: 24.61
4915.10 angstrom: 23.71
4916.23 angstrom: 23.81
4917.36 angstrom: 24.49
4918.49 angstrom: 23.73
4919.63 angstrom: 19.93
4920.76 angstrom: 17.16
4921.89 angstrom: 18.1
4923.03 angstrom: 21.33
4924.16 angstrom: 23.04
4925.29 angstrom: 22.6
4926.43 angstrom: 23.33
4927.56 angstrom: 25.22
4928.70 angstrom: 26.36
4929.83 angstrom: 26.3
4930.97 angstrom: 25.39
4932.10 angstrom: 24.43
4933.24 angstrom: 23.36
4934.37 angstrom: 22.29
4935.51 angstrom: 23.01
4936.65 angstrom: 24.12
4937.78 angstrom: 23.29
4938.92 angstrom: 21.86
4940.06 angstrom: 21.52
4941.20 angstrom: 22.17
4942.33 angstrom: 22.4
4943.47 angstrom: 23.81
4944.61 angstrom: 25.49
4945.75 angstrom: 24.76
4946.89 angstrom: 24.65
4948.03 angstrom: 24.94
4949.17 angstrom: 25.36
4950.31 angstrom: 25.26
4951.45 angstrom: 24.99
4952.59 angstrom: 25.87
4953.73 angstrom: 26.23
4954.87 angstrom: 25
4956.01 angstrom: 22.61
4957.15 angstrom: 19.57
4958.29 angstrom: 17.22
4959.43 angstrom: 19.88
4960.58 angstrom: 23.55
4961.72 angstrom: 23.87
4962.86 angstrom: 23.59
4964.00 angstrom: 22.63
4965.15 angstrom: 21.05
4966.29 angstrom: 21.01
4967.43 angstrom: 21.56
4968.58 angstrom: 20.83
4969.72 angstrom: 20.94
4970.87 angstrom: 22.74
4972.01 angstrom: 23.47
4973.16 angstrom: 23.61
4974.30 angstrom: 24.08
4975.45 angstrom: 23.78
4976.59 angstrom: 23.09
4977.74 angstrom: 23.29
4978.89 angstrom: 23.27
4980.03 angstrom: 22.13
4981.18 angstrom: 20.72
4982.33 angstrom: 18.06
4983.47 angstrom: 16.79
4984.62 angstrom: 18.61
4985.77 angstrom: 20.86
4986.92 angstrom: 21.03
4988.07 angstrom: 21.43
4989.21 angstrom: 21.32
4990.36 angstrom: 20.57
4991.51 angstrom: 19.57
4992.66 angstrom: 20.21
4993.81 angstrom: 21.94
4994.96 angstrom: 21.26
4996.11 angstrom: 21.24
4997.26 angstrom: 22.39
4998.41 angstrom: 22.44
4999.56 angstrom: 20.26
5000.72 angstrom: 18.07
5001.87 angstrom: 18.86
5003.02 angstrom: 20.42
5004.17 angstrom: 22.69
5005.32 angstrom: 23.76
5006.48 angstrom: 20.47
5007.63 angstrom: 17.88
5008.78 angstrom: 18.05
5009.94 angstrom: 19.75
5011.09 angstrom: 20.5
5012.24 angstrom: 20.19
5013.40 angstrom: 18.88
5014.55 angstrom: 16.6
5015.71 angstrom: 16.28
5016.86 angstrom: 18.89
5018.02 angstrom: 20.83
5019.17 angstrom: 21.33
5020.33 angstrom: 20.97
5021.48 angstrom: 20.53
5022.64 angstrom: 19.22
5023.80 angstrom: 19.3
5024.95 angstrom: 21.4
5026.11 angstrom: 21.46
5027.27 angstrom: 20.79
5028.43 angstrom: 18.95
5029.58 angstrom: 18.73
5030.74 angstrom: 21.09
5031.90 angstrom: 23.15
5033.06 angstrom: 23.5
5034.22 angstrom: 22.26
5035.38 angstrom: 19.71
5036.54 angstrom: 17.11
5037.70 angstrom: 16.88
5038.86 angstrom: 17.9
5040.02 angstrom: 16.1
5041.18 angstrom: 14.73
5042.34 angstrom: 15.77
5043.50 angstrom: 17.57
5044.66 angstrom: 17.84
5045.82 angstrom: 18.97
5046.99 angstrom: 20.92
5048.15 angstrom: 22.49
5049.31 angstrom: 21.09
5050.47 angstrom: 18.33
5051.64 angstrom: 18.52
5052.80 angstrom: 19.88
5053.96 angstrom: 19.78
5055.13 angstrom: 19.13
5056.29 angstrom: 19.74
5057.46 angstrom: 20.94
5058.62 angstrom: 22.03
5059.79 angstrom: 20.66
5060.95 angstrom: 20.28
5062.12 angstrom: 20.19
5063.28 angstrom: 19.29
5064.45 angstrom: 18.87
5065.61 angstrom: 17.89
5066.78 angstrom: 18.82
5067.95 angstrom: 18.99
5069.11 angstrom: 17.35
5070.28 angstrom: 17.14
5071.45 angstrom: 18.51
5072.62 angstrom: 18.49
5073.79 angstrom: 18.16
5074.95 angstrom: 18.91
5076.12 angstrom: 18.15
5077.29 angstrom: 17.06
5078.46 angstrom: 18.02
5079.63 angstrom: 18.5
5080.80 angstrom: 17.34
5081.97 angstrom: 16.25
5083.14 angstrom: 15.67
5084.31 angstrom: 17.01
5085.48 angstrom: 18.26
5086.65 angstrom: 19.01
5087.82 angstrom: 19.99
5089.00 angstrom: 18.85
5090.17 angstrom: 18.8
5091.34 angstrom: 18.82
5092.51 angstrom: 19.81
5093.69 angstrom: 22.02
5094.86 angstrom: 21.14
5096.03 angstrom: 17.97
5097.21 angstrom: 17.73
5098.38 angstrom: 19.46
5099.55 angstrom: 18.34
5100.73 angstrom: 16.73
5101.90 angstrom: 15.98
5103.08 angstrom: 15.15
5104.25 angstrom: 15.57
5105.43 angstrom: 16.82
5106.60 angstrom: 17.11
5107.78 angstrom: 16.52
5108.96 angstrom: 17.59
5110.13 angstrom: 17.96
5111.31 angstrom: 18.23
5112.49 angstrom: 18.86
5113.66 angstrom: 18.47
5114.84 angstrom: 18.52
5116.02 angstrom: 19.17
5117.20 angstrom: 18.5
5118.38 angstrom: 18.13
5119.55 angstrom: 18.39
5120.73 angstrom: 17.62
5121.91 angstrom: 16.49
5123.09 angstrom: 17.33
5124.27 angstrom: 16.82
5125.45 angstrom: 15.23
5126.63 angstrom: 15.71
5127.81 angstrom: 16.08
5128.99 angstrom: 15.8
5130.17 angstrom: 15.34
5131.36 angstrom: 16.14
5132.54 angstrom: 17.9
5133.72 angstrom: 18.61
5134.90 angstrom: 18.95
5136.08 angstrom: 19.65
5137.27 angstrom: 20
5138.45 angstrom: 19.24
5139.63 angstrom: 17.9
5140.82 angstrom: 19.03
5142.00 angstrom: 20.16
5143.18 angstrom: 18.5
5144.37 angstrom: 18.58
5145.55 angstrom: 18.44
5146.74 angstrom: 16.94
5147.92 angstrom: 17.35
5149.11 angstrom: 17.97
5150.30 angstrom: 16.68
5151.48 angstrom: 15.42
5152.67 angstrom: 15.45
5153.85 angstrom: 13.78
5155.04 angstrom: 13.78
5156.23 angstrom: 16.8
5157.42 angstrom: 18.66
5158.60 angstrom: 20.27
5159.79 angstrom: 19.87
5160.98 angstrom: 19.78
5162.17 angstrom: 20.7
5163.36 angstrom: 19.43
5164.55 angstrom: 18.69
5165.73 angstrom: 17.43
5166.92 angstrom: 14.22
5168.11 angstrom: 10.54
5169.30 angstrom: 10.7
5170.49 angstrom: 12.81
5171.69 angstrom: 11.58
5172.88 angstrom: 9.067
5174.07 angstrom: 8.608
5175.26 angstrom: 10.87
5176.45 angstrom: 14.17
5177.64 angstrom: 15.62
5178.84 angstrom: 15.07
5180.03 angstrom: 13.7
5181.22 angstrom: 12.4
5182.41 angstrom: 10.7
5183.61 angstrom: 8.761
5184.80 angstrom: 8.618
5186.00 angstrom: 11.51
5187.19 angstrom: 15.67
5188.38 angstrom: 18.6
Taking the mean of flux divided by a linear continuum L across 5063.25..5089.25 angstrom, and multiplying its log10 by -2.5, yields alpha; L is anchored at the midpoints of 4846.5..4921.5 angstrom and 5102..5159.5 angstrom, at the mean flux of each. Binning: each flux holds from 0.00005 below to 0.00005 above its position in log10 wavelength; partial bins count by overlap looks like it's 0.046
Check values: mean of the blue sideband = 23.8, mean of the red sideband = 17.5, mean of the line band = 18.1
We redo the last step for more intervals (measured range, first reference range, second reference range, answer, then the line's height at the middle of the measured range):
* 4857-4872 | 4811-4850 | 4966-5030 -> -0.07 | 22.5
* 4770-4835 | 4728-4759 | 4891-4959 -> 0.10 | 23.9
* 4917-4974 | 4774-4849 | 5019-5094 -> -0.13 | 20.5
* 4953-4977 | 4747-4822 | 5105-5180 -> -0.16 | 19.3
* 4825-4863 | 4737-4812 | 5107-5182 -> -0.13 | 21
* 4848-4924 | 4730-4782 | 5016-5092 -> -0.13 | 20.9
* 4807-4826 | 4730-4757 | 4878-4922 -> 0.05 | 23.9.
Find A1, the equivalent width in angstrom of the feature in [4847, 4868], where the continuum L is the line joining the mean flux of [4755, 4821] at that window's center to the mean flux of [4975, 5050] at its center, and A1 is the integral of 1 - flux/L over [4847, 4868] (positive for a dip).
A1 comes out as -3.80 angstrom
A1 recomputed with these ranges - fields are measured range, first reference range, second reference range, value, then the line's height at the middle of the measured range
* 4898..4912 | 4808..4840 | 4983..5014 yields -2.00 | 21.6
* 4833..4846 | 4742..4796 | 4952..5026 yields -1.01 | 21.3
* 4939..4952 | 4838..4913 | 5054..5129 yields -1.20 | 22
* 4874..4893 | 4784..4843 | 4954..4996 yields -0.50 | 22.1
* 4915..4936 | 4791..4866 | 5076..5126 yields -1.56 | 21.4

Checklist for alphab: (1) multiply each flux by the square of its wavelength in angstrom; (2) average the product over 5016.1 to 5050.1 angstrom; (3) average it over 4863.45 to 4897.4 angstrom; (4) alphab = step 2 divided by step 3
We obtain 0.90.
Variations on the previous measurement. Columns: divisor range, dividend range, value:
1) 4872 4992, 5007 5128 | 0.86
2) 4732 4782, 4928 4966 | 1.14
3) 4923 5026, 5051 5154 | 0.87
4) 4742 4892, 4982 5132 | 0.92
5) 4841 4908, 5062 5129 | 0.82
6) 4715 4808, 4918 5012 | 1.06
